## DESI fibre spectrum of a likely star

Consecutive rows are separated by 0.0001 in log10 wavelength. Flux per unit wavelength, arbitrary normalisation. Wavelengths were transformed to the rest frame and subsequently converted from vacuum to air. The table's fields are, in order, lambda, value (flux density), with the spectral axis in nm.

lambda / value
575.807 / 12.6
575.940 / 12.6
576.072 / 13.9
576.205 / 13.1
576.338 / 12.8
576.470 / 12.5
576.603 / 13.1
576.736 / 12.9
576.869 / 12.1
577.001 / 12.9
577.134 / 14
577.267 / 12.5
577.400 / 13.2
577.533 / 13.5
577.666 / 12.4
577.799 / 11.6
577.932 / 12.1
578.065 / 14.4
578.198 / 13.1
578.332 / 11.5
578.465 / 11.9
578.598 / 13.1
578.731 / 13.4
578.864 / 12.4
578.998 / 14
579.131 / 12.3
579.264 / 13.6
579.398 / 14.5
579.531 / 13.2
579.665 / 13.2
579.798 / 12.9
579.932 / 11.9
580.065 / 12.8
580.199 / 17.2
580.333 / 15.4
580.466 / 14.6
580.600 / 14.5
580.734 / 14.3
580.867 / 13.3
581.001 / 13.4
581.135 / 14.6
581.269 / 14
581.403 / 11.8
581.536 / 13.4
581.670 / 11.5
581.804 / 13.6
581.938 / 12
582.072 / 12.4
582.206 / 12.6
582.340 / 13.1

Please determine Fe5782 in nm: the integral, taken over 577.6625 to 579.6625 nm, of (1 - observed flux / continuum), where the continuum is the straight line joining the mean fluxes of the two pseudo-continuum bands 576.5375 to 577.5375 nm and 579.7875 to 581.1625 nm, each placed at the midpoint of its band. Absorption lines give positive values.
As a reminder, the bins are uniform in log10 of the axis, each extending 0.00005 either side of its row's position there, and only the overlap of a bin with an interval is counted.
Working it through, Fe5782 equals 0.089 nm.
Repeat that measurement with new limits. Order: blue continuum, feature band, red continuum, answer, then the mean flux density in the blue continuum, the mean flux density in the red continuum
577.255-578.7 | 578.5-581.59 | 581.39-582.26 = -0.25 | 12.7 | 12.5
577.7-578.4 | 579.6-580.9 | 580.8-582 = -0.11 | 12.5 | 13.1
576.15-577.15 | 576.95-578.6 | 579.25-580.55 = 0.06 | 12.9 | 13.9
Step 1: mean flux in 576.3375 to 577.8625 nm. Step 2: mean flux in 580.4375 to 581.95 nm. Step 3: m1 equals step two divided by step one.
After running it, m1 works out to 1.0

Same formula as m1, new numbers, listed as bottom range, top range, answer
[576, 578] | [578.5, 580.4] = 1.05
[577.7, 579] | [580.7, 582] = 1.04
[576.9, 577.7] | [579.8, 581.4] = 1.07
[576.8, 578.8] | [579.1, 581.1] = 1.08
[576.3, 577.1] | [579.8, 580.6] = 1.12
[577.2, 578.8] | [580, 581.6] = 1.11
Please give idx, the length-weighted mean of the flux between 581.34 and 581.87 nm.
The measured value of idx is 12.6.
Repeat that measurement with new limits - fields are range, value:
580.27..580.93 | 14.4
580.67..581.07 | 13.7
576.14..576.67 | 12.9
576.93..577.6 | 13.2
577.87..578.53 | 12.6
